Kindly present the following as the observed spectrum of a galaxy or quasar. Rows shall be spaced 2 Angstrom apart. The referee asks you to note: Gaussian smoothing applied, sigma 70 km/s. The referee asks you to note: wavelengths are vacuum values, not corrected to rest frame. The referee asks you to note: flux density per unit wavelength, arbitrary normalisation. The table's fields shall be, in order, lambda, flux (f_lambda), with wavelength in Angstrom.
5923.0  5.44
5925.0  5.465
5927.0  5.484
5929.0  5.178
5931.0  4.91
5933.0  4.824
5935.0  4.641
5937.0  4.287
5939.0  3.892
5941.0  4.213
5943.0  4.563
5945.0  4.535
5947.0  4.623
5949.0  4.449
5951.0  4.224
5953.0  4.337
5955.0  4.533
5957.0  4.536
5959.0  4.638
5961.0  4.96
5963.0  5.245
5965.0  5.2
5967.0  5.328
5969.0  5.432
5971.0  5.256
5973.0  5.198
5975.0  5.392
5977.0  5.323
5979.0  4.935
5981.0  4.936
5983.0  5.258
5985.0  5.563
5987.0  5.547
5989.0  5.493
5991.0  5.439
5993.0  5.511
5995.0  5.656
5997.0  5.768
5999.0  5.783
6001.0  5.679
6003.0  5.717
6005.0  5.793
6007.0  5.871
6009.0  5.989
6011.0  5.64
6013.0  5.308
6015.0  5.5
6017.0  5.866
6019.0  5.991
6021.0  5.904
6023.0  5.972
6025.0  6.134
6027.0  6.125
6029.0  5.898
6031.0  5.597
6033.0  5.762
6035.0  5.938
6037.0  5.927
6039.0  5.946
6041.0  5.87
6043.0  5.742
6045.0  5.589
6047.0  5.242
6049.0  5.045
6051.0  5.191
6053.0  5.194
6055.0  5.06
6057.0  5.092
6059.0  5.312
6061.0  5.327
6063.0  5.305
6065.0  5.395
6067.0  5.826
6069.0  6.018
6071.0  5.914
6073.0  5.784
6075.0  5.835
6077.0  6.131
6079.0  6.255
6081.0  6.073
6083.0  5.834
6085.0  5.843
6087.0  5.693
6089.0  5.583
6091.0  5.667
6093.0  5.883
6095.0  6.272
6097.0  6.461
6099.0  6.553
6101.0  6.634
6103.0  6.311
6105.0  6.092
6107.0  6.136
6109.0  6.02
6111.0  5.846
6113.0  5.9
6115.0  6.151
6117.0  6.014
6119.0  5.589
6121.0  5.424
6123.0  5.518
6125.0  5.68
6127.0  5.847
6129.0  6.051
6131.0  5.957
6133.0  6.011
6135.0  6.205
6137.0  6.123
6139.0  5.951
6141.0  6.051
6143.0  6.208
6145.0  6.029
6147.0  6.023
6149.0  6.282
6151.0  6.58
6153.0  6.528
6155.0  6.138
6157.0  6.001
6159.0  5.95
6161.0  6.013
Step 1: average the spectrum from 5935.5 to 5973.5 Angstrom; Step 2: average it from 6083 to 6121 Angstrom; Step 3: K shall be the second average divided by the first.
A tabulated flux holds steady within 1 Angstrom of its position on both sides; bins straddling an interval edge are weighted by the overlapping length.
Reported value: 1.3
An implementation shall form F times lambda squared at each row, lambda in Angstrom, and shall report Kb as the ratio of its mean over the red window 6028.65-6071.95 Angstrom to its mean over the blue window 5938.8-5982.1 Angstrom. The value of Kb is 1.2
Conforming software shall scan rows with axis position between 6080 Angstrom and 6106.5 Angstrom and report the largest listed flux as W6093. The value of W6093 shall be 6.634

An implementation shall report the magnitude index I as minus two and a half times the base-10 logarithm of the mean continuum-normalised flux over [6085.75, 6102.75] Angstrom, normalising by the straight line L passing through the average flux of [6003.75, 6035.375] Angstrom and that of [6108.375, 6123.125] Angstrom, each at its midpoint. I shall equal -0.05 mag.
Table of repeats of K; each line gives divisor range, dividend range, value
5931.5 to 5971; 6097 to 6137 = 1.29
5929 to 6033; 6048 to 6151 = 1.12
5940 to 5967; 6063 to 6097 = 1.26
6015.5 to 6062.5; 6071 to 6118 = 1.07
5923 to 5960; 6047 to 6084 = 1.20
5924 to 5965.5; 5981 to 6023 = 1.20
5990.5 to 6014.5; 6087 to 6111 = 1.08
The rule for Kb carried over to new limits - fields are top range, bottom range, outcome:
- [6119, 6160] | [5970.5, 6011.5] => 1.15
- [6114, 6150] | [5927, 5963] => 1.38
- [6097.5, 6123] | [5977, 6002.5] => 1.15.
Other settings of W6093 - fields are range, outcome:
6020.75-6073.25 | 6.134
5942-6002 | 5.783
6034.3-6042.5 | 5.946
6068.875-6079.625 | 6.255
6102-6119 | 6.311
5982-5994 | 5.563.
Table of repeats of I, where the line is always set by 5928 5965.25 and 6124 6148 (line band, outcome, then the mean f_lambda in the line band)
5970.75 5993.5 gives -0.095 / 5.32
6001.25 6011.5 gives -0.150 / 5.8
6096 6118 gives -0.072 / 6.19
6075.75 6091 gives -0.052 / 5.9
